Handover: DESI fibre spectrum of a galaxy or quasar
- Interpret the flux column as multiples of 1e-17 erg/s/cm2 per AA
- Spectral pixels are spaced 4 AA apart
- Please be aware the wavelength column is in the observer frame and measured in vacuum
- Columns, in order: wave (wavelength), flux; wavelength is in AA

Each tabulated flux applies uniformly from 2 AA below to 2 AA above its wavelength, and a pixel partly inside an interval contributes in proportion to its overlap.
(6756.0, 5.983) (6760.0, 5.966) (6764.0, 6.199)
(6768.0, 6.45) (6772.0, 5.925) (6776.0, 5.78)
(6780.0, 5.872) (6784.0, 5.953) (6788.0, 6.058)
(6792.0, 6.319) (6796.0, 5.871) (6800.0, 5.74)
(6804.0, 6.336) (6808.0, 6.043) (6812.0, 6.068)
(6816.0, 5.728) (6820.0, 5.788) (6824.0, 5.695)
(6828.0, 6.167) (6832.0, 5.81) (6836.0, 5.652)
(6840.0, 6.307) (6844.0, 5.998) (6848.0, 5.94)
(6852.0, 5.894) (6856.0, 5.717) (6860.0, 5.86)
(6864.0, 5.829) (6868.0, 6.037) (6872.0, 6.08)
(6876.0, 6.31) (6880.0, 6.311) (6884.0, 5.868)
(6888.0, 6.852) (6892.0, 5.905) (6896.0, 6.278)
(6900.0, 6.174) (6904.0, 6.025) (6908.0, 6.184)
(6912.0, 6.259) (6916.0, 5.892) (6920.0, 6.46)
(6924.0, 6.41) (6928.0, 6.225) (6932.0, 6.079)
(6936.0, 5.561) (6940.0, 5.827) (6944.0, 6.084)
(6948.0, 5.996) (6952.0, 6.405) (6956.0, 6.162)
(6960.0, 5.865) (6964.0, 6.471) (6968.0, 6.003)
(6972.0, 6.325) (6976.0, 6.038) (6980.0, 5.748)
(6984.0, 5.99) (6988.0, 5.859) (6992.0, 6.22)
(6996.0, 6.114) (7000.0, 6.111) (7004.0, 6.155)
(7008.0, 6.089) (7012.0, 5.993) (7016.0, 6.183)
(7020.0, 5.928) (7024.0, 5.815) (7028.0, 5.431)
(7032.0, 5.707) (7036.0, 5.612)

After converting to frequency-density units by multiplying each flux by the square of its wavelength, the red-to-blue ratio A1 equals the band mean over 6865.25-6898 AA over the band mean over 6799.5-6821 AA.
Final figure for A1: 1.06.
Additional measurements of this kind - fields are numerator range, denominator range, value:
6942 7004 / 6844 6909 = 1.03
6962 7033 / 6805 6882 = 1.05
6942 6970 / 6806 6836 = 1.09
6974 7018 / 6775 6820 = 1.07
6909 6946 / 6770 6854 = 1.06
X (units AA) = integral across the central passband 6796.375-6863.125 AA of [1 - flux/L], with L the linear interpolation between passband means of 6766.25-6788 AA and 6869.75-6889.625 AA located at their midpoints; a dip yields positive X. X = 2.4 AA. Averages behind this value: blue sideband 6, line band 5.92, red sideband 6.27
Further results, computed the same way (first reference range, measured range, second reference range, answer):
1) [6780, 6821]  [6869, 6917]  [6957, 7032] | -1.4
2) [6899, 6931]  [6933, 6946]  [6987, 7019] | 0.7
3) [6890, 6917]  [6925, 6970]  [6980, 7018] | 0.1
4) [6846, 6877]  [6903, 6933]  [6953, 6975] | -0.6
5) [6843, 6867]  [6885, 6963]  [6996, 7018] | -2.1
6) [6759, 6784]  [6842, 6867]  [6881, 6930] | 1.1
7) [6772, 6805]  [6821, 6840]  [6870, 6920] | 0.6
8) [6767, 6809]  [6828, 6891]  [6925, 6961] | 0.0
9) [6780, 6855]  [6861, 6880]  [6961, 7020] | -0.3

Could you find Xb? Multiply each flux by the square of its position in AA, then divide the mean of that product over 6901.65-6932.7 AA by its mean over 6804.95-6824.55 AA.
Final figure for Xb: 1.08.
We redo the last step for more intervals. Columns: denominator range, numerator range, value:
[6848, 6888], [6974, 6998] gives 1.03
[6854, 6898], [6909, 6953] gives 1.02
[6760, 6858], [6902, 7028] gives 1.06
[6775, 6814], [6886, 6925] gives 1.07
